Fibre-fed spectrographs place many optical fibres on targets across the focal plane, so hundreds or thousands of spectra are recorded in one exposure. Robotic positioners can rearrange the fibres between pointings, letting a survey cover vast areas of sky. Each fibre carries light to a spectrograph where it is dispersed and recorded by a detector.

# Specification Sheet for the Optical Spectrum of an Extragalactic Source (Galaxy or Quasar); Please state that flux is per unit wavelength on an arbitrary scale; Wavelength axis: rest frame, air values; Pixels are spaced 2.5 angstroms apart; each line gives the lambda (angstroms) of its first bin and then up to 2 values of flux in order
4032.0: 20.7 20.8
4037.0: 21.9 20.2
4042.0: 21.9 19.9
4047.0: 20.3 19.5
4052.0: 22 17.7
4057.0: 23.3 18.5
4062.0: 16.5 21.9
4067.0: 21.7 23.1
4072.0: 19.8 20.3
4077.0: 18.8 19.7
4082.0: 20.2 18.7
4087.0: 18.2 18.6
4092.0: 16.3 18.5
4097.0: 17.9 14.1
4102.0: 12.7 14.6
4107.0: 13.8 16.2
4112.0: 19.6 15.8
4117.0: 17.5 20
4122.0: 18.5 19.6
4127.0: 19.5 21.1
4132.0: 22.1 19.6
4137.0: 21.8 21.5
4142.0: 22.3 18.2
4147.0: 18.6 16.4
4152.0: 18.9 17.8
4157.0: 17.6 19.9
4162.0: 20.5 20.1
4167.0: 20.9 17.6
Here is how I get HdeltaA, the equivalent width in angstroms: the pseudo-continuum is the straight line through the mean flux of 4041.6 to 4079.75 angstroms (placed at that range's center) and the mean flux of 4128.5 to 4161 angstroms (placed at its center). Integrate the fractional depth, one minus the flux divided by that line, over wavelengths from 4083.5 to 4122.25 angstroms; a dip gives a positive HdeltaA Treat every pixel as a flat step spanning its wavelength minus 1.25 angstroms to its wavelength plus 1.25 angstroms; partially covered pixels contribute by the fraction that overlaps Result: 6.00 angstroms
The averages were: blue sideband 20.3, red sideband 19.7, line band 16.9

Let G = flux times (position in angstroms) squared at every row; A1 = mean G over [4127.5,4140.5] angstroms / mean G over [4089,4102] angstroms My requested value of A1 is 1.30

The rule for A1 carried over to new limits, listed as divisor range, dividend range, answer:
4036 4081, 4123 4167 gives 1.01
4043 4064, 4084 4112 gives 0.85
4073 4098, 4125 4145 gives 1.14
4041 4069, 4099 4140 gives 0.92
